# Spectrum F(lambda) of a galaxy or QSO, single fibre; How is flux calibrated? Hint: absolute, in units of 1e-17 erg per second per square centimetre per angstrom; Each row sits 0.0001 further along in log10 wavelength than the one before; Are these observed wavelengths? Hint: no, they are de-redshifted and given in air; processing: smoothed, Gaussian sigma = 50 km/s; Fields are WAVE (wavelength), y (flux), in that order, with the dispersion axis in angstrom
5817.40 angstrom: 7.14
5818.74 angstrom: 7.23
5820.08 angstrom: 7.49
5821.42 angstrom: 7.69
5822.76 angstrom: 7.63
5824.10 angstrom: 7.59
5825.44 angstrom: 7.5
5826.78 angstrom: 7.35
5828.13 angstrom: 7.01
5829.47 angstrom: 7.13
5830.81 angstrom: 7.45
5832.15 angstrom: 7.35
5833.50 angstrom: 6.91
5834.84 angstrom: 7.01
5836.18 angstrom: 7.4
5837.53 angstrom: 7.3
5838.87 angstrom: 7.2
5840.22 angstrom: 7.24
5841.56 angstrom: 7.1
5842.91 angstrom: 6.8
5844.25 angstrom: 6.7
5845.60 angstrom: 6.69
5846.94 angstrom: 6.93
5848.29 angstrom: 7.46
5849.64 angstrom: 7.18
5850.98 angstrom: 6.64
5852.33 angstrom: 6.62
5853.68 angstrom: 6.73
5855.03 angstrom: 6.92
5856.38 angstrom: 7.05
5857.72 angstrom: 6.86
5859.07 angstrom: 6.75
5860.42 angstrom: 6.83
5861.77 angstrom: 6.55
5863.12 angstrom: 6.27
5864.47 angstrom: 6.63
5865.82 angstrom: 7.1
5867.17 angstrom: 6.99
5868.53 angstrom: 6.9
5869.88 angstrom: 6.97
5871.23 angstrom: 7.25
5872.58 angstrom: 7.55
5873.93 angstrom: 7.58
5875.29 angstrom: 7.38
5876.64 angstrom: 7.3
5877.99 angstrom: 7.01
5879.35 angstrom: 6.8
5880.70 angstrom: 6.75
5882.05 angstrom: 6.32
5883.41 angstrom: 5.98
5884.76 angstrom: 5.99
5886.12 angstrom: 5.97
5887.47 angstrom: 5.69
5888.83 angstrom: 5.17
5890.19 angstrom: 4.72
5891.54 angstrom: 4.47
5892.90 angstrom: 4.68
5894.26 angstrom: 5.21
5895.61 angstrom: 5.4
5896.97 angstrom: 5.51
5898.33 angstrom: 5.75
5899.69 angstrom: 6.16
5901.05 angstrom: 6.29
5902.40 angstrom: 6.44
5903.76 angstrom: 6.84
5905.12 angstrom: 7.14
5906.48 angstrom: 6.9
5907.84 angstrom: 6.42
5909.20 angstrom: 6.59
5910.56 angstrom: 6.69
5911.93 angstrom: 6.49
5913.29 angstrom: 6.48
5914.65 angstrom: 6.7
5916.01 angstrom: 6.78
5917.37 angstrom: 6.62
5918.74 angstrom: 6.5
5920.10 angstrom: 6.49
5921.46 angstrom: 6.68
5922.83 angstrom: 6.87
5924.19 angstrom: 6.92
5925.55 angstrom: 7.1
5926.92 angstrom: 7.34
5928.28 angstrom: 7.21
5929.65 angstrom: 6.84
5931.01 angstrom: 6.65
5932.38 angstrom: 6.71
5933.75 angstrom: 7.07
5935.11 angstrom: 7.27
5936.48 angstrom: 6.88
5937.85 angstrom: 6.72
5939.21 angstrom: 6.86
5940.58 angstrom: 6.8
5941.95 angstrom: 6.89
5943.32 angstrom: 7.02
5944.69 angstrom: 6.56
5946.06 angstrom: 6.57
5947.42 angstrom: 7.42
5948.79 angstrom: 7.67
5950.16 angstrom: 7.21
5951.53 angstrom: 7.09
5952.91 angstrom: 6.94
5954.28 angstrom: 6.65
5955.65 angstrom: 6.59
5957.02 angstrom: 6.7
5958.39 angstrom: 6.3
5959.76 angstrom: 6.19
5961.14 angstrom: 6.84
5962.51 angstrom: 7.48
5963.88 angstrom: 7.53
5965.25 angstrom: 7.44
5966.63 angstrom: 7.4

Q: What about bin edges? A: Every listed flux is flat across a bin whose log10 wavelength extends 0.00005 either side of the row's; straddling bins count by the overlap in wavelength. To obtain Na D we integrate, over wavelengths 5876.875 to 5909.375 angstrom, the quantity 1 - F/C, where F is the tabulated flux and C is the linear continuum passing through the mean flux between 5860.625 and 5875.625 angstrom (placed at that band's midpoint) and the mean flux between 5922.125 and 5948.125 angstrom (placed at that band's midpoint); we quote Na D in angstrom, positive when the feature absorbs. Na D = 4.5 angstrom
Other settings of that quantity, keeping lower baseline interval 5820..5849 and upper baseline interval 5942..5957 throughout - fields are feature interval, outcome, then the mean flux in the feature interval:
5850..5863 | 0.74 angstrom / 6.76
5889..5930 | 4.19 angstrom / 6.32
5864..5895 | 3.30 angstrom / 6.36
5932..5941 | 0.10 angstrom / 6.91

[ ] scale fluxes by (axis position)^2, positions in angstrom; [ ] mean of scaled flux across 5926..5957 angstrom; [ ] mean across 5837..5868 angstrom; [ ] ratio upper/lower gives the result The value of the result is 1.04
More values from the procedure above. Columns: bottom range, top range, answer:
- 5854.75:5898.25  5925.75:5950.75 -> 1.12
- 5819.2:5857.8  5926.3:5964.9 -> 1.01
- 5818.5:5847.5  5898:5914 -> 0.93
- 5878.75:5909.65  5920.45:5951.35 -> 1.19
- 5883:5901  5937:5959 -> 1.28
